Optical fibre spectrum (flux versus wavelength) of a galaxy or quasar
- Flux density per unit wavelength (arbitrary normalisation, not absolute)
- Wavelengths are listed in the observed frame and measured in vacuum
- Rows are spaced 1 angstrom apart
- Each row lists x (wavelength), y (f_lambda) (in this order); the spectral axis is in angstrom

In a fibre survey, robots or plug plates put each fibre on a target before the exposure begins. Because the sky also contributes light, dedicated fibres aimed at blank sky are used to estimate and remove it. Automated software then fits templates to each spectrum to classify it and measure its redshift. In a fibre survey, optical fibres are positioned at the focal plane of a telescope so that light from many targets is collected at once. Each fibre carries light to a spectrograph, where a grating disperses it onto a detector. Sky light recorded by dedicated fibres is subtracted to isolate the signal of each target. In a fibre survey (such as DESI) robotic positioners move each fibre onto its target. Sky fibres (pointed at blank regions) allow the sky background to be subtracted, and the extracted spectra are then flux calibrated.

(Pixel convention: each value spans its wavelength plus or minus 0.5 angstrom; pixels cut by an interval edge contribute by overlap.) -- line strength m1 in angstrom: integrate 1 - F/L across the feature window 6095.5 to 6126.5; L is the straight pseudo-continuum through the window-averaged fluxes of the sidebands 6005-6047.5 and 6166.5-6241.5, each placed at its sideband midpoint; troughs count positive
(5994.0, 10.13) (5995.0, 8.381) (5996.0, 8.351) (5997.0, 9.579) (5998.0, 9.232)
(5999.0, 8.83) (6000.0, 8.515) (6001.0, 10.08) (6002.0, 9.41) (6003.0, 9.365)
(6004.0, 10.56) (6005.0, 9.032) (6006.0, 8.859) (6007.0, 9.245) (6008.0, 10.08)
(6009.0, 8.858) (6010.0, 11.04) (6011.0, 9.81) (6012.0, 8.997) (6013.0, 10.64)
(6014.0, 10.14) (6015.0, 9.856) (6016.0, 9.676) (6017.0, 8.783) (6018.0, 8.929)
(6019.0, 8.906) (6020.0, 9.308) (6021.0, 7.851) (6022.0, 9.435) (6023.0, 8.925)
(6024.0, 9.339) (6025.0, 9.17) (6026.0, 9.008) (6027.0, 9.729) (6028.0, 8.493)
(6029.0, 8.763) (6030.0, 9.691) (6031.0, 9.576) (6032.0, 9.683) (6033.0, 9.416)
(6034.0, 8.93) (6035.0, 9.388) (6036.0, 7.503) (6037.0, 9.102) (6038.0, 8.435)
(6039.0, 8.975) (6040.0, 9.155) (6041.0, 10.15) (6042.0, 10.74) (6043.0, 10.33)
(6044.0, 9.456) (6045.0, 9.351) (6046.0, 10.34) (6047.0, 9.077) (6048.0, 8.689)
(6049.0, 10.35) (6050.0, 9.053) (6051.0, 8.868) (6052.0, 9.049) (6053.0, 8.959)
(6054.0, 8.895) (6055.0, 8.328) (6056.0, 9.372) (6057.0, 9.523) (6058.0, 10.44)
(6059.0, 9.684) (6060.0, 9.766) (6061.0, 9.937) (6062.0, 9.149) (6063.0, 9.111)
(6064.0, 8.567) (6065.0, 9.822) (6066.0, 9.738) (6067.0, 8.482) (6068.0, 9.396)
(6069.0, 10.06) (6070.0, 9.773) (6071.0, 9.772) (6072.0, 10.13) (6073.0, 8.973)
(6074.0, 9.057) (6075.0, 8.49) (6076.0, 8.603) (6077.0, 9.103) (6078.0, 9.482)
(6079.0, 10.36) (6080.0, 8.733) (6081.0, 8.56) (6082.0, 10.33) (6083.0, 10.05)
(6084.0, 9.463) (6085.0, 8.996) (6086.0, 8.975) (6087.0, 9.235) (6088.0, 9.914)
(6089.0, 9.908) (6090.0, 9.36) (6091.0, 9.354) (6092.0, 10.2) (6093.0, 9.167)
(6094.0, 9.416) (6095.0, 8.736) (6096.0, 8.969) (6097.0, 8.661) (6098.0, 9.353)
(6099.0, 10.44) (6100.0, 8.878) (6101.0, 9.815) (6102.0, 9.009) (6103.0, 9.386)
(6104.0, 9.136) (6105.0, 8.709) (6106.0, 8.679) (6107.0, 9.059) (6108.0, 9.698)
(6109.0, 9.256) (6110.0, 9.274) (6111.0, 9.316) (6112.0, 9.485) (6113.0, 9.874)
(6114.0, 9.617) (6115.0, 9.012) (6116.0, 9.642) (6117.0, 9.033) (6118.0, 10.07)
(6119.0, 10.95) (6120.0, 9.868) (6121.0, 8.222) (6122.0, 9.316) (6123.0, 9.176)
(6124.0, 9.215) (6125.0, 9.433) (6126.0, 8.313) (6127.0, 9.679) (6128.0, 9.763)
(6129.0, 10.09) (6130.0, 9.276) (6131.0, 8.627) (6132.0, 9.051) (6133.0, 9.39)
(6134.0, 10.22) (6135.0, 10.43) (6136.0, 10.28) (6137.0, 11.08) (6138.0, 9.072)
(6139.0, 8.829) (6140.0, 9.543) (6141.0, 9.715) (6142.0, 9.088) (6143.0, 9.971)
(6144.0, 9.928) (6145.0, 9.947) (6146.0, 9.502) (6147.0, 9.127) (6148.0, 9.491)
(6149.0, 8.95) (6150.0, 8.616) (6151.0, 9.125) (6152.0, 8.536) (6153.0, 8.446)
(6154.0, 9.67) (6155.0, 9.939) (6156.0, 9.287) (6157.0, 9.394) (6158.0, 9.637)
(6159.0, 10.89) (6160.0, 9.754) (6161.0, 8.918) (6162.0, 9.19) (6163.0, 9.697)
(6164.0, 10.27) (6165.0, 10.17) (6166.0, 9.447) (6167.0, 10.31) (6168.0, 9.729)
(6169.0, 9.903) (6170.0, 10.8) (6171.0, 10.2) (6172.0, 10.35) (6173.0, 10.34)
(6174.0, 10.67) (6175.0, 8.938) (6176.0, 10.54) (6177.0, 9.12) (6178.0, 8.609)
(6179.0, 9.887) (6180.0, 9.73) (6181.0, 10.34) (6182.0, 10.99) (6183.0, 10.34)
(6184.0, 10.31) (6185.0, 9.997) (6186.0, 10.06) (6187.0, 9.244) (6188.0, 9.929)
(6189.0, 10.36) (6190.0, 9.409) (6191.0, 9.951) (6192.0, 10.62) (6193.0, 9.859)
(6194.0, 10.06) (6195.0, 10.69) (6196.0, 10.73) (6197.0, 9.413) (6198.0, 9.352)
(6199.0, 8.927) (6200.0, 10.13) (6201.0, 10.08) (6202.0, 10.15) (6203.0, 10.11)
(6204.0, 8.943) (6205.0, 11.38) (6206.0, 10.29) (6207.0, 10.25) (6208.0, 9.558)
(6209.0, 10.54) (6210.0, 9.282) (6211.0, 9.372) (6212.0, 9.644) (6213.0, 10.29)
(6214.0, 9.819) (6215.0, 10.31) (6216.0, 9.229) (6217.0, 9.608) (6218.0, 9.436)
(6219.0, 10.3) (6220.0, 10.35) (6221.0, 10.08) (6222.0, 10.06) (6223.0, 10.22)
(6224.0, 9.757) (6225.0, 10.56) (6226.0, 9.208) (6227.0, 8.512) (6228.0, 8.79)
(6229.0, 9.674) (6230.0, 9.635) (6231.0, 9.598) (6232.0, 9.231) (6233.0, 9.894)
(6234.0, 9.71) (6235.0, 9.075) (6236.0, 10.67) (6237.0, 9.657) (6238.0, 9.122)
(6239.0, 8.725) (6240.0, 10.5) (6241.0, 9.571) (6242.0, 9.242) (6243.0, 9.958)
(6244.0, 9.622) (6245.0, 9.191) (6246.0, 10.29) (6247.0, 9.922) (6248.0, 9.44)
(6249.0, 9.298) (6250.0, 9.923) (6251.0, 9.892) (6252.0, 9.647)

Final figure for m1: 0.9 angstrom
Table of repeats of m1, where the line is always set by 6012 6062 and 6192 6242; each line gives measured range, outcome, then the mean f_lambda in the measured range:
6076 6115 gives 0.5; 9.35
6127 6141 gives -0.1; 9.67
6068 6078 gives 0.1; 9.34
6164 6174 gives -0.5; 10.2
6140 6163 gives 0.5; 9.42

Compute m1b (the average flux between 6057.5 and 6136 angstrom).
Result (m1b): 9.41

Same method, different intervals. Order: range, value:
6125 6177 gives 9.64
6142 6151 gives 9.4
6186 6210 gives 9.99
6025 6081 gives 9.32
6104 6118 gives 9.3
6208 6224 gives 9.89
